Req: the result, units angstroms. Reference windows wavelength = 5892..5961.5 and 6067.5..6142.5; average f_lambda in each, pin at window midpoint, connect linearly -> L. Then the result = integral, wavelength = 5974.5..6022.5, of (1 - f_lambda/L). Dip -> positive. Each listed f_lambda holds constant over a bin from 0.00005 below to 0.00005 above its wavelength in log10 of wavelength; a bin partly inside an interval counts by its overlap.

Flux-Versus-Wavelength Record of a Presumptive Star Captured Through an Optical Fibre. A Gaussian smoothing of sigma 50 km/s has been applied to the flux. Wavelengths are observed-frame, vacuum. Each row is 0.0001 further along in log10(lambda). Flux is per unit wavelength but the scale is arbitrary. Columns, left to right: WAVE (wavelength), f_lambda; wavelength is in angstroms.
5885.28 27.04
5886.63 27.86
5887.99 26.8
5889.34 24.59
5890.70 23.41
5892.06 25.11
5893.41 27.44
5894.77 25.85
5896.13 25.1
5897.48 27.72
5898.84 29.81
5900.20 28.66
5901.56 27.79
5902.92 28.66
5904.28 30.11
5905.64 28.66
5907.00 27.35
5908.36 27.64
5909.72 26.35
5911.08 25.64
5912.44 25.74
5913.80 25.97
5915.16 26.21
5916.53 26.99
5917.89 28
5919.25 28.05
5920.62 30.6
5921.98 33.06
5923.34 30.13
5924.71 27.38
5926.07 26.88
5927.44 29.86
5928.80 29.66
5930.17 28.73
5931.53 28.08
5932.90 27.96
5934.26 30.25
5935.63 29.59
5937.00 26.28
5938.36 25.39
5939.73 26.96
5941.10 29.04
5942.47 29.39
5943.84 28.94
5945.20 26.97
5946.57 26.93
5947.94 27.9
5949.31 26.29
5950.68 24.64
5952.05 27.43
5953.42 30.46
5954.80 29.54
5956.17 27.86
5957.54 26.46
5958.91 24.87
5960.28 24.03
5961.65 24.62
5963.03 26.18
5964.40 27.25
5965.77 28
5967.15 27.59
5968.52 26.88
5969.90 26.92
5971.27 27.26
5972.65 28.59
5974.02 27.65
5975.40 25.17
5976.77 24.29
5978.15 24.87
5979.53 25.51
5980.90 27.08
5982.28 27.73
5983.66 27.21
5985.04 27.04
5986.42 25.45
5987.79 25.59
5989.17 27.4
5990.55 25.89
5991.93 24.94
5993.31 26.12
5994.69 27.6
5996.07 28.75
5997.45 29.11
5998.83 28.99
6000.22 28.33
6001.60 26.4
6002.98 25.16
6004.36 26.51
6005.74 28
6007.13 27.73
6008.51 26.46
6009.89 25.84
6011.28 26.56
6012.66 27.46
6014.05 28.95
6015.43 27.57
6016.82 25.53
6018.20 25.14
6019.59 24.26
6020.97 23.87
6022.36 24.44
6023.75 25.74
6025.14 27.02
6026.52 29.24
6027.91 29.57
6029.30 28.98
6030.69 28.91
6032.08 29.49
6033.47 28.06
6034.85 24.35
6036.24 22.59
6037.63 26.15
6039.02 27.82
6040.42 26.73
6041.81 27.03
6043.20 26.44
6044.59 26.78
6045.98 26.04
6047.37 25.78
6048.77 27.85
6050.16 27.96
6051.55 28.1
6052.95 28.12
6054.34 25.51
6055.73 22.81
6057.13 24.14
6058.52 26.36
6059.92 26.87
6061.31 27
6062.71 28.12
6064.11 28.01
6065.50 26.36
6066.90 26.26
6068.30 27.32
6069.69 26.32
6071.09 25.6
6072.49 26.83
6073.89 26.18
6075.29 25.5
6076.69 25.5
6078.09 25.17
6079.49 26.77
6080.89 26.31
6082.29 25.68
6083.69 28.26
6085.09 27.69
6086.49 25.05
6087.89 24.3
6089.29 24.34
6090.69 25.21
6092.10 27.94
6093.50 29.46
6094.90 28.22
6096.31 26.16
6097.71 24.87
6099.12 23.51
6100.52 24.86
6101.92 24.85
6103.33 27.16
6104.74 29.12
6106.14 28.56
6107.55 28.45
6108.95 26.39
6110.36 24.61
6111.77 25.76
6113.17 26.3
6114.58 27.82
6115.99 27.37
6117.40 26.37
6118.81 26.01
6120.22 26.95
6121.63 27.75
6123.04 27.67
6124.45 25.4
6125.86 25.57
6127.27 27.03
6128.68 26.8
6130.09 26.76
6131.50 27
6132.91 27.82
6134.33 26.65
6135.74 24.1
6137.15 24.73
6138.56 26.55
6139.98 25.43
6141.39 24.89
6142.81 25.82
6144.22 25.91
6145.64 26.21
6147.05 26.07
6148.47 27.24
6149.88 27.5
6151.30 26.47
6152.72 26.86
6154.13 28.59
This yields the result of 1.2 angstroms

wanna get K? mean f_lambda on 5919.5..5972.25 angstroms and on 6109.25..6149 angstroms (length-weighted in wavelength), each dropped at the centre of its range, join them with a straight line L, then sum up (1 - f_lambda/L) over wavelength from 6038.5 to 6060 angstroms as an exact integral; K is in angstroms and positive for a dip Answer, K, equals 0.4 angstroms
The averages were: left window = 27.8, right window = 26.3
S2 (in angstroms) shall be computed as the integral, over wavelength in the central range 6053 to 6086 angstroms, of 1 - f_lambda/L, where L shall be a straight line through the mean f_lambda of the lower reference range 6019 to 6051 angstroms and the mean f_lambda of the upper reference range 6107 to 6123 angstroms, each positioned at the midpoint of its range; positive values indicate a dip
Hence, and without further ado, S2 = 0.5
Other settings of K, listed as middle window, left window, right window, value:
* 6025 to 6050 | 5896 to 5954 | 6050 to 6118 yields -0.3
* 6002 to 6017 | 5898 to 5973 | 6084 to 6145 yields 0.1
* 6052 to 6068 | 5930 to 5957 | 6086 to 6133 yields 0.3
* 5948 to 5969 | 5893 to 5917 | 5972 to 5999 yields 0.1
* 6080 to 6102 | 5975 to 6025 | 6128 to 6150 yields 0.2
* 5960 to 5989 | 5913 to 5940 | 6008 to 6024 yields 0.6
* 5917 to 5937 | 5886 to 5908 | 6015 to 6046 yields -1.5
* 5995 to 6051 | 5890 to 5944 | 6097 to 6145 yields 0.2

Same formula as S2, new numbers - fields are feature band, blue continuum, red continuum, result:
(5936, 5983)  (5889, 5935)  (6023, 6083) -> 0.8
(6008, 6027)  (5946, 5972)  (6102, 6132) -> 0.4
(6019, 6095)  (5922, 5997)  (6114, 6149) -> 0.6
